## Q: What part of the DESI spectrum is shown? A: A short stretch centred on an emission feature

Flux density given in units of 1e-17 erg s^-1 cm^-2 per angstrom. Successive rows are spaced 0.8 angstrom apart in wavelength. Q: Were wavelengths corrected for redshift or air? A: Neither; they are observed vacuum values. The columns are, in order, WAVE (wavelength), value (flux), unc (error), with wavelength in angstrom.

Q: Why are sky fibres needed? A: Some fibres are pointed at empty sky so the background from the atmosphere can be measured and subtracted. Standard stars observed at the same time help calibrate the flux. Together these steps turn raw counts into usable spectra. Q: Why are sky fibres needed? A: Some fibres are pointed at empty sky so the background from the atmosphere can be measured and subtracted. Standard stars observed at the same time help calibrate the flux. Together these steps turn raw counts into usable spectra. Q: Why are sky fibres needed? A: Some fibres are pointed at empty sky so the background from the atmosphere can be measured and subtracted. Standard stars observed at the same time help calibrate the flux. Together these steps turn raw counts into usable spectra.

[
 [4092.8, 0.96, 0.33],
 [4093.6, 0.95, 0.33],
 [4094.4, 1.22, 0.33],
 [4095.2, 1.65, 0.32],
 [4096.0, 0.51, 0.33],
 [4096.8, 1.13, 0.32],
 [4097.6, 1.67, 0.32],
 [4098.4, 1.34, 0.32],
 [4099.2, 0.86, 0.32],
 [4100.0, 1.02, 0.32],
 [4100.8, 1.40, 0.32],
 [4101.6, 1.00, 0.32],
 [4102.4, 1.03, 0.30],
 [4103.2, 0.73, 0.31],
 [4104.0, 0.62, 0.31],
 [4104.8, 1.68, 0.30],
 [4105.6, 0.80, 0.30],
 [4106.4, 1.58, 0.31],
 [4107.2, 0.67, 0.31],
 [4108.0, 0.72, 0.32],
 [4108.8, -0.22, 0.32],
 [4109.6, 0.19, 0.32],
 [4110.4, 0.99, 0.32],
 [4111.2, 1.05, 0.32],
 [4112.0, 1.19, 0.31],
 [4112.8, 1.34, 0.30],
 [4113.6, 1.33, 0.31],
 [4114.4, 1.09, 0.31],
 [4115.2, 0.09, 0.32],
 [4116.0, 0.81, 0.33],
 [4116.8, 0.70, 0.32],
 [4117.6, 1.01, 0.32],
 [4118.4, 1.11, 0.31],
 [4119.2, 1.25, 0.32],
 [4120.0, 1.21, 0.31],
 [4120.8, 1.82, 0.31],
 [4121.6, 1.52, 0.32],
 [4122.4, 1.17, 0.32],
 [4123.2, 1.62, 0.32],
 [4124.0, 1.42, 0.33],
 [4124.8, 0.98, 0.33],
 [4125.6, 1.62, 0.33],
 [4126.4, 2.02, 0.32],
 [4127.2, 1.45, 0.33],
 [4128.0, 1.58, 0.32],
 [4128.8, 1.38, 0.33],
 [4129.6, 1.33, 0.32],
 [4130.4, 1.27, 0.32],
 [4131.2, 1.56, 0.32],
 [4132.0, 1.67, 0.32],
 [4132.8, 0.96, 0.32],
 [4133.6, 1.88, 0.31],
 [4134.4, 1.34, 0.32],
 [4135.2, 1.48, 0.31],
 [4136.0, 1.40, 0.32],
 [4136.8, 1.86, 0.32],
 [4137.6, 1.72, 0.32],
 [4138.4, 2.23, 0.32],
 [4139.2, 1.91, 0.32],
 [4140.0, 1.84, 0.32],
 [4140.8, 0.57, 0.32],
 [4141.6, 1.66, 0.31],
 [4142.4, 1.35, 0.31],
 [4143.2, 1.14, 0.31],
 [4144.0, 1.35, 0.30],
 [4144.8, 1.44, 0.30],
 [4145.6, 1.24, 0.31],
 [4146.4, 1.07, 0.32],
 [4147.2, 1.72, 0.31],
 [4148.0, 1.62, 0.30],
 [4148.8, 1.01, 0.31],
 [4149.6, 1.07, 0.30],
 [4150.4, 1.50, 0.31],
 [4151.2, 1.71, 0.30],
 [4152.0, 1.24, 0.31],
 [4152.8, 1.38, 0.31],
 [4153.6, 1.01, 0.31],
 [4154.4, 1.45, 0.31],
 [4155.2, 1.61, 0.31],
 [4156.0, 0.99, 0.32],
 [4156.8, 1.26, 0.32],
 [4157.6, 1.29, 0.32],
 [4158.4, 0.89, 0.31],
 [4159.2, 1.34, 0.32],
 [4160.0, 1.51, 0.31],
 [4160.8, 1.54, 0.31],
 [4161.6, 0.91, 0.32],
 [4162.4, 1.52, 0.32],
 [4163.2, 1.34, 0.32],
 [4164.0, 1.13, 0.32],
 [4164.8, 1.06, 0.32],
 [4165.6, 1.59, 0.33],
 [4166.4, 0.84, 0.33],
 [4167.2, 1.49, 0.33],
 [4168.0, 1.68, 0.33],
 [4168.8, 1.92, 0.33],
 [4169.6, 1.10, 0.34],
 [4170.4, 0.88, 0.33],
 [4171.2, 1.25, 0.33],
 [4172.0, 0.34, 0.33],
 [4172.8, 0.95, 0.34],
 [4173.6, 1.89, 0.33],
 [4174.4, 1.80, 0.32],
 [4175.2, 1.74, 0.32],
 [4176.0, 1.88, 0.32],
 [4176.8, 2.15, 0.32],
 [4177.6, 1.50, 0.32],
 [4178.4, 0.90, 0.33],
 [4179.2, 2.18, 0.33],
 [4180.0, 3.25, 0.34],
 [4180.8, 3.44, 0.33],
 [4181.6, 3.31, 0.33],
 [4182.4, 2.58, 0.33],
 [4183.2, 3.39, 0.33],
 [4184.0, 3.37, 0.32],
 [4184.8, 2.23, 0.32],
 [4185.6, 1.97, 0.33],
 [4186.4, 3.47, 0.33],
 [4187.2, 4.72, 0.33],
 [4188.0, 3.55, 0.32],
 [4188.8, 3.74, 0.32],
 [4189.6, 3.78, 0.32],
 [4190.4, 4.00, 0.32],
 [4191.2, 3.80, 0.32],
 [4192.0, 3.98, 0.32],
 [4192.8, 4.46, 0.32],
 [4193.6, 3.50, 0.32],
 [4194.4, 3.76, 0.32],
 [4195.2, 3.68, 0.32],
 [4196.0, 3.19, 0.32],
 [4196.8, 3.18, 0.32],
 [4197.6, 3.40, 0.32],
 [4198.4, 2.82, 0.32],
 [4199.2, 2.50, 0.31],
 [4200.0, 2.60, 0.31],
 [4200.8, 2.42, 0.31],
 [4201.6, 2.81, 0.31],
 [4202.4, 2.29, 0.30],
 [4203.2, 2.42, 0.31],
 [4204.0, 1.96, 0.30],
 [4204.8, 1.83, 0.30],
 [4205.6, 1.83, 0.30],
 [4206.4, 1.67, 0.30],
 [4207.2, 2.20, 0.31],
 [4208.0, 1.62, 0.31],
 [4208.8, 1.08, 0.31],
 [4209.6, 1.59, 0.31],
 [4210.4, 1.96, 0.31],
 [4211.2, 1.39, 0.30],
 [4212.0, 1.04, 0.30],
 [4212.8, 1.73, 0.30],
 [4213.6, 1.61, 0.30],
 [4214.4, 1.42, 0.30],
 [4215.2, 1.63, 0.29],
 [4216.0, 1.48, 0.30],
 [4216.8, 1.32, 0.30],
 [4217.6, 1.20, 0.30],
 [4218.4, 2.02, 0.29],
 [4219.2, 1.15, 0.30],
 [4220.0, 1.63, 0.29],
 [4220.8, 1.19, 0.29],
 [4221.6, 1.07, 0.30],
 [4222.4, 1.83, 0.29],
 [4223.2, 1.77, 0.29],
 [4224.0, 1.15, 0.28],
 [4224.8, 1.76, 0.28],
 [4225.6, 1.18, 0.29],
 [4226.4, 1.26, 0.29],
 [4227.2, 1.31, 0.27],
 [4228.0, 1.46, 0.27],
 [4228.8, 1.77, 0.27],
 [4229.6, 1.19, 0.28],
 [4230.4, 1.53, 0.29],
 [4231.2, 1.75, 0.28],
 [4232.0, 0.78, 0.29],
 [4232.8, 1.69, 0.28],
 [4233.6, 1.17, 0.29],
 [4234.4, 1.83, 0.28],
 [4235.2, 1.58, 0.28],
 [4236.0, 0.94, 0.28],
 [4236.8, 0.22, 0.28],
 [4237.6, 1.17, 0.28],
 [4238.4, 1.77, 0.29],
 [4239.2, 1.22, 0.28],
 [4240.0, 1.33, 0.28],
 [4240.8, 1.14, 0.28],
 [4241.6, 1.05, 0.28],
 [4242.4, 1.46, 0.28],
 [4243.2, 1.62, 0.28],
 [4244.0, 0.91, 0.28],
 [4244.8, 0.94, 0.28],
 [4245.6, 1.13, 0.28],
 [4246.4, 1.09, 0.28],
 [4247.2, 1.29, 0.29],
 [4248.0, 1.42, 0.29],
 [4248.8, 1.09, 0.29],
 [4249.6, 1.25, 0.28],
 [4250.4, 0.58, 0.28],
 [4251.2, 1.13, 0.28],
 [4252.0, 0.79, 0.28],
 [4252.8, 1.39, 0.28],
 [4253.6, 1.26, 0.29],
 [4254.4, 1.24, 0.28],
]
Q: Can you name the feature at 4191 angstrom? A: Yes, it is C IV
